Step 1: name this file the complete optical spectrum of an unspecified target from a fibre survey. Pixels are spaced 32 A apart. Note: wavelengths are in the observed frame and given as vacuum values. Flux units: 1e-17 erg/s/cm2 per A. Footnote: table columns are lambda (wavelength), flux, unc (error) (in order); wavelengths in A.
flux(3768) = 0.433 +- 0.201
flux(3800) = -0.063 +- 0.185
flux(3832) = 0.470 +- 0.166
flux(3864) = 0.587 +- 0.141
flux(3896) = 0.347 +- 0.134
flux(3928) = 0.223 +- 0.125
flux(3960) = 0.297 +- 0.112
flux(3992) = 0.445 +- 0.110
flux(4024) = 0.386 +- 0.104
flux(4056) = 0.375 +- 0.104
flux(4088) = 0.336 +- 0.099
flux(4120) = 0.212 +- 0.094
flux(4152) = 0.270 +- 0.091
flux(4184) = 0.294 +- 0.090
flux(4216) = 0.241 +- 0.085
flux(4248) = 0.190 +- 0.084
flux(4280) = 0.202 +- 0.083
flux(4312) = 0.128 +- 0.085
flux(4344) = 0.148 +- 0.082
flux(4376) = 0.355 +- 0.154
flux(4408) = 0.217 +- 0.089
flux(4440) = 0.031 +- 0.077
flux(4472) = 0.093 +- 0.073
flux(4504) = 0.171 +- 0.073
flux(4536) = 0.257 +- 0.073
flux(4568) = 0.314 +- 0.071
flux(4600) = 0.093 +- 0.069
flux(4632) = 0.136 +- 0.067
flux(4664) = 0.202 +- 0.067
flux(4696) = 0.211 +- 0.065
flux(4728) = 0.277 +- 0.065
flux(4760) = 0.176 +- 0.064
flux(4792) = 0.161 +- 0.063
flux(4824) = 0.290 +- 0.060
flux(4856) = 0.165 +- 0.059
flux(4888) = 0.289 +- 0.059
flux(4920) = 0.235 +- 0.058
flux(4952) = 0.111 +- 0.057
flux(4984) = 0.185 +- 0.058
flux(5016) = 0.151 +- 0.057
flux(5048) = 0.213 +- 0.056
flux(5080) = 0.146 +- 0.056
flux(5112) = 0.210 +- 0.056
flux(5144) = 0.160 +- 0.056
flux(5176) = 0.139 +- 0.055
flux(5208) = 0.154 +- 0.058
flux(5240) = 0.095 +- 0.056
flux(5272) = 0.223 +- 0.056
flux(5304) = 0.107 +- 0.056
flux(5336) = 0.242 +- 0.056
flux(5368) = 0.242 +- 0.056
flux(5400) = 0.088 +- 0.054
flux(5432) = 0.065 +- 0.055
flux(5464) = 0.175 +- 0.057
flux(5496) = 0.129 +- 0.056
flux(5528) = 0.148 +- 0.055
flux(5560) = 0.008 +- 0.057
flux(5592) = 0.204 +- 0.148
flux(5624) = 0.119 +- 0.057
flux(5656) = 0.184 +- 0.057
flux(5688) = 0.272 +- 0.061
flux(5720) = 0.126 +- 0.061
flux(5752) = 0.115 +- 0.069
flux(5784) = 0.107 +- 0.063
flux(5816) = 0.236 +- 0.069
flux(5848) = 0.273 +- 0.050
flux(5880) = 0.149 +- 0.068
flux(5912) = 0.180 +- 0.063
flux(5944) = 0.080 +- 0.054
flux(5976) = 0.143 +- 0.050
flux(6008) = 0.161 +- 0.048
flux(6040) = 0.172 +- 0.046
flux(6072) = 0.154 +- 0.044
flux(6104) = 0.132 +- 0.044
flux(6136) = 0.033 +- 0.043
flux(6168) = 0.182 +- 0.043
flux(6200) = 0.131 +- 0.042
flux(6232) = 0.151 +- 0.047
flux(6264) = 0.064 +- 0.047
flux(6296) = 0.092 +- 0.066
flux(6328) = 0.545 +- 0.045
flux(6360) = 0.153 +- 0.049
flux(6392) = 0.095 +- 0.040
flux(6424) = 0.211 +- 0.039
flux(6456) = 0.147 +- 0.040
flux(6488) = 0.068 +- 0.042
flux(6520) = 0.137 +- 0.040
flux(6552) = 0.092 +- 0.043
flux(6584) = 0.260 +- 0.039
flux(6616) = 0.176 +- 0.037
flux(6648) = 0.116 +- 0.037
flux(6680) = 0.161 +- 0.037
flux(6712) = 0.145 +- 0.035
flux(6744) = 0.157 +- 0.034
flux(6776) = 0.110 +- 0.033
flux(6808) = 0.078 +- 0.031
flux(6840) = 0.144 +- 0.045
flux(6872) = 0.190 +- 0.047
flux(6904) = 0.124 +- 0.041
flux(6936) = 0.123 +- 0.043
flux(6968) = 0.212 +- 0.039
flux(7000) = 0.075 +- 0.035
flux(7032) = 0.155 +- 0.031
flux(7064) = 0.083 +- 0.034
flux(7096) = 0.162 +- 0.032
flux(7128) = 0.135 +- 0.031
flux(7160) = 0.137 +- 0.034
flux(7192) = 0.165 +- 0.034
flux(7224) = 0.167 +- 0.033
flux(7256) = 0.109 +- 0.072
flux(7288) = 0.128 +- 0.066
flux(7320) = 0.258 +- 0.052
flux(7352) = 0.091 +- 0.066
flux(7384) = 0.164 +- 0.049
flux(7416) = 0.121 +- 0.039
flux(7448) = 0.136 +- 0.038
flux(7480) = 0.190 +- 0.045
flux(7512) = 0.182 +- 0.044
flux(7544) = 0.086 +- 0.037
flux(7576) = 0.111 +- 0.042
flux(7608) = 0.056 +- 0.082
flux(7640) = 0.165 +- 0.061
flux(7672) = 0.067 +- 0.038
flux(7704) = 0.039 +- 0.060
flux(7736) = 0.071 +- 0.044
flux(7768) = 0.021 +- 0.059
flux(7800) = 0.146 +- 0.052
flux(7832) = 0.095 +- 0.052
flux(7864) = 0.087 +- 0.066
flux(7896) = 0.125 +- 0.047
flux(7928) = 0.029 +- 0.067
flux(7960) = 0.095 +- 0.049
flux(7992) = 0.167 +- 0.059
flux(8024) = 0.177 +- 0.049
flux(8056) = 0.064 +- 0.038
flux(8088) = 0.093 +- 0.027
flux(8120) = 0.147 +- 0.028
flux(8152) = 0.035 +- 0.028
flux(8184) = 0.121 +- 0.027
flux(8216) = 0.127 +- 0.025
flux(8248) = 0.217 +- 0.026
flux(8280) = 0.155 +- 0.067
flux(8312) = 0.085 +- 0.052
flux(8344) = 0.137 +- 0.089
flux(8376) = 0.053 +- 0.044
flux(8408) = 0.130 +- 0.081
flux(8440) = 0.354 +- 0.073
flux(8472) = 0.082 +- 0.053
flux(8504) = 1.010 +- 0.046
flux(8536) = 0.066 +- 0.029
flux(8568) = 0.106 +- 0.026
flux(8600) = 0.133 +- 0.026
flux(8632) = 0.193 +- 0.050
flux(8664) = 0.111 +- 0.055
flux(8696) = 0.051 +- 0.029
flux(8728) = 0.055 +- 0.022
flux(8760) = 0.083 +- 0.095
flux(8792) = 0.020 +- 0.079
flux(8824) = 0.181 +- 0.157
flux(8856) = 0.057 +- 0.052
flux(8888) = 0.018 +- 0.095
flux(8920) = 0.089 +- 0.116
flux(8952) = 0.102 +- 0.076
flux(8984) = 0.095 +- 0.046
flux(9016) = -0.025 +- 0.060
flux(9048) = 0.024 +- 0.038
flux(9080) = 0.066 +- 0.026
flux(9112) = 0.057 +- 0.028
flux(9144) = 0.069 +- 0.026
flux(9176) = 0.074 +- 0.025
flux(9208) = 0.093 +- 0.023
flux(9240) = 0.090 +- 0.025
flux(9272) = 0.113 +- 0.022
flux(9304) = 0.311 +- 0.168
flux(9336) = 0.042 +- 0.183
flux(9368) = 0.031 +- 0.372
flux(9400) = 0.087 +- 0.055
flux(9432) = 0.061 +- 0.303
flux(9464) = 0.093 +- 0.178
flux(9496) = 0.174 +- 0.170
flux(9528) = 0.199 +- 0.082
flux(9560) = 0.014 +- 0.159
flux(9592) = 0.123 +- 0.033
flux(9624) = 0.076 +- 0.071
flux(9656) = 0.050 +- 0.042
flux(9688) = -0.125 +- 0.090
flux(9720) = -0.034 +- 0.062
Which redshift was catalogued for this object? 0.699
